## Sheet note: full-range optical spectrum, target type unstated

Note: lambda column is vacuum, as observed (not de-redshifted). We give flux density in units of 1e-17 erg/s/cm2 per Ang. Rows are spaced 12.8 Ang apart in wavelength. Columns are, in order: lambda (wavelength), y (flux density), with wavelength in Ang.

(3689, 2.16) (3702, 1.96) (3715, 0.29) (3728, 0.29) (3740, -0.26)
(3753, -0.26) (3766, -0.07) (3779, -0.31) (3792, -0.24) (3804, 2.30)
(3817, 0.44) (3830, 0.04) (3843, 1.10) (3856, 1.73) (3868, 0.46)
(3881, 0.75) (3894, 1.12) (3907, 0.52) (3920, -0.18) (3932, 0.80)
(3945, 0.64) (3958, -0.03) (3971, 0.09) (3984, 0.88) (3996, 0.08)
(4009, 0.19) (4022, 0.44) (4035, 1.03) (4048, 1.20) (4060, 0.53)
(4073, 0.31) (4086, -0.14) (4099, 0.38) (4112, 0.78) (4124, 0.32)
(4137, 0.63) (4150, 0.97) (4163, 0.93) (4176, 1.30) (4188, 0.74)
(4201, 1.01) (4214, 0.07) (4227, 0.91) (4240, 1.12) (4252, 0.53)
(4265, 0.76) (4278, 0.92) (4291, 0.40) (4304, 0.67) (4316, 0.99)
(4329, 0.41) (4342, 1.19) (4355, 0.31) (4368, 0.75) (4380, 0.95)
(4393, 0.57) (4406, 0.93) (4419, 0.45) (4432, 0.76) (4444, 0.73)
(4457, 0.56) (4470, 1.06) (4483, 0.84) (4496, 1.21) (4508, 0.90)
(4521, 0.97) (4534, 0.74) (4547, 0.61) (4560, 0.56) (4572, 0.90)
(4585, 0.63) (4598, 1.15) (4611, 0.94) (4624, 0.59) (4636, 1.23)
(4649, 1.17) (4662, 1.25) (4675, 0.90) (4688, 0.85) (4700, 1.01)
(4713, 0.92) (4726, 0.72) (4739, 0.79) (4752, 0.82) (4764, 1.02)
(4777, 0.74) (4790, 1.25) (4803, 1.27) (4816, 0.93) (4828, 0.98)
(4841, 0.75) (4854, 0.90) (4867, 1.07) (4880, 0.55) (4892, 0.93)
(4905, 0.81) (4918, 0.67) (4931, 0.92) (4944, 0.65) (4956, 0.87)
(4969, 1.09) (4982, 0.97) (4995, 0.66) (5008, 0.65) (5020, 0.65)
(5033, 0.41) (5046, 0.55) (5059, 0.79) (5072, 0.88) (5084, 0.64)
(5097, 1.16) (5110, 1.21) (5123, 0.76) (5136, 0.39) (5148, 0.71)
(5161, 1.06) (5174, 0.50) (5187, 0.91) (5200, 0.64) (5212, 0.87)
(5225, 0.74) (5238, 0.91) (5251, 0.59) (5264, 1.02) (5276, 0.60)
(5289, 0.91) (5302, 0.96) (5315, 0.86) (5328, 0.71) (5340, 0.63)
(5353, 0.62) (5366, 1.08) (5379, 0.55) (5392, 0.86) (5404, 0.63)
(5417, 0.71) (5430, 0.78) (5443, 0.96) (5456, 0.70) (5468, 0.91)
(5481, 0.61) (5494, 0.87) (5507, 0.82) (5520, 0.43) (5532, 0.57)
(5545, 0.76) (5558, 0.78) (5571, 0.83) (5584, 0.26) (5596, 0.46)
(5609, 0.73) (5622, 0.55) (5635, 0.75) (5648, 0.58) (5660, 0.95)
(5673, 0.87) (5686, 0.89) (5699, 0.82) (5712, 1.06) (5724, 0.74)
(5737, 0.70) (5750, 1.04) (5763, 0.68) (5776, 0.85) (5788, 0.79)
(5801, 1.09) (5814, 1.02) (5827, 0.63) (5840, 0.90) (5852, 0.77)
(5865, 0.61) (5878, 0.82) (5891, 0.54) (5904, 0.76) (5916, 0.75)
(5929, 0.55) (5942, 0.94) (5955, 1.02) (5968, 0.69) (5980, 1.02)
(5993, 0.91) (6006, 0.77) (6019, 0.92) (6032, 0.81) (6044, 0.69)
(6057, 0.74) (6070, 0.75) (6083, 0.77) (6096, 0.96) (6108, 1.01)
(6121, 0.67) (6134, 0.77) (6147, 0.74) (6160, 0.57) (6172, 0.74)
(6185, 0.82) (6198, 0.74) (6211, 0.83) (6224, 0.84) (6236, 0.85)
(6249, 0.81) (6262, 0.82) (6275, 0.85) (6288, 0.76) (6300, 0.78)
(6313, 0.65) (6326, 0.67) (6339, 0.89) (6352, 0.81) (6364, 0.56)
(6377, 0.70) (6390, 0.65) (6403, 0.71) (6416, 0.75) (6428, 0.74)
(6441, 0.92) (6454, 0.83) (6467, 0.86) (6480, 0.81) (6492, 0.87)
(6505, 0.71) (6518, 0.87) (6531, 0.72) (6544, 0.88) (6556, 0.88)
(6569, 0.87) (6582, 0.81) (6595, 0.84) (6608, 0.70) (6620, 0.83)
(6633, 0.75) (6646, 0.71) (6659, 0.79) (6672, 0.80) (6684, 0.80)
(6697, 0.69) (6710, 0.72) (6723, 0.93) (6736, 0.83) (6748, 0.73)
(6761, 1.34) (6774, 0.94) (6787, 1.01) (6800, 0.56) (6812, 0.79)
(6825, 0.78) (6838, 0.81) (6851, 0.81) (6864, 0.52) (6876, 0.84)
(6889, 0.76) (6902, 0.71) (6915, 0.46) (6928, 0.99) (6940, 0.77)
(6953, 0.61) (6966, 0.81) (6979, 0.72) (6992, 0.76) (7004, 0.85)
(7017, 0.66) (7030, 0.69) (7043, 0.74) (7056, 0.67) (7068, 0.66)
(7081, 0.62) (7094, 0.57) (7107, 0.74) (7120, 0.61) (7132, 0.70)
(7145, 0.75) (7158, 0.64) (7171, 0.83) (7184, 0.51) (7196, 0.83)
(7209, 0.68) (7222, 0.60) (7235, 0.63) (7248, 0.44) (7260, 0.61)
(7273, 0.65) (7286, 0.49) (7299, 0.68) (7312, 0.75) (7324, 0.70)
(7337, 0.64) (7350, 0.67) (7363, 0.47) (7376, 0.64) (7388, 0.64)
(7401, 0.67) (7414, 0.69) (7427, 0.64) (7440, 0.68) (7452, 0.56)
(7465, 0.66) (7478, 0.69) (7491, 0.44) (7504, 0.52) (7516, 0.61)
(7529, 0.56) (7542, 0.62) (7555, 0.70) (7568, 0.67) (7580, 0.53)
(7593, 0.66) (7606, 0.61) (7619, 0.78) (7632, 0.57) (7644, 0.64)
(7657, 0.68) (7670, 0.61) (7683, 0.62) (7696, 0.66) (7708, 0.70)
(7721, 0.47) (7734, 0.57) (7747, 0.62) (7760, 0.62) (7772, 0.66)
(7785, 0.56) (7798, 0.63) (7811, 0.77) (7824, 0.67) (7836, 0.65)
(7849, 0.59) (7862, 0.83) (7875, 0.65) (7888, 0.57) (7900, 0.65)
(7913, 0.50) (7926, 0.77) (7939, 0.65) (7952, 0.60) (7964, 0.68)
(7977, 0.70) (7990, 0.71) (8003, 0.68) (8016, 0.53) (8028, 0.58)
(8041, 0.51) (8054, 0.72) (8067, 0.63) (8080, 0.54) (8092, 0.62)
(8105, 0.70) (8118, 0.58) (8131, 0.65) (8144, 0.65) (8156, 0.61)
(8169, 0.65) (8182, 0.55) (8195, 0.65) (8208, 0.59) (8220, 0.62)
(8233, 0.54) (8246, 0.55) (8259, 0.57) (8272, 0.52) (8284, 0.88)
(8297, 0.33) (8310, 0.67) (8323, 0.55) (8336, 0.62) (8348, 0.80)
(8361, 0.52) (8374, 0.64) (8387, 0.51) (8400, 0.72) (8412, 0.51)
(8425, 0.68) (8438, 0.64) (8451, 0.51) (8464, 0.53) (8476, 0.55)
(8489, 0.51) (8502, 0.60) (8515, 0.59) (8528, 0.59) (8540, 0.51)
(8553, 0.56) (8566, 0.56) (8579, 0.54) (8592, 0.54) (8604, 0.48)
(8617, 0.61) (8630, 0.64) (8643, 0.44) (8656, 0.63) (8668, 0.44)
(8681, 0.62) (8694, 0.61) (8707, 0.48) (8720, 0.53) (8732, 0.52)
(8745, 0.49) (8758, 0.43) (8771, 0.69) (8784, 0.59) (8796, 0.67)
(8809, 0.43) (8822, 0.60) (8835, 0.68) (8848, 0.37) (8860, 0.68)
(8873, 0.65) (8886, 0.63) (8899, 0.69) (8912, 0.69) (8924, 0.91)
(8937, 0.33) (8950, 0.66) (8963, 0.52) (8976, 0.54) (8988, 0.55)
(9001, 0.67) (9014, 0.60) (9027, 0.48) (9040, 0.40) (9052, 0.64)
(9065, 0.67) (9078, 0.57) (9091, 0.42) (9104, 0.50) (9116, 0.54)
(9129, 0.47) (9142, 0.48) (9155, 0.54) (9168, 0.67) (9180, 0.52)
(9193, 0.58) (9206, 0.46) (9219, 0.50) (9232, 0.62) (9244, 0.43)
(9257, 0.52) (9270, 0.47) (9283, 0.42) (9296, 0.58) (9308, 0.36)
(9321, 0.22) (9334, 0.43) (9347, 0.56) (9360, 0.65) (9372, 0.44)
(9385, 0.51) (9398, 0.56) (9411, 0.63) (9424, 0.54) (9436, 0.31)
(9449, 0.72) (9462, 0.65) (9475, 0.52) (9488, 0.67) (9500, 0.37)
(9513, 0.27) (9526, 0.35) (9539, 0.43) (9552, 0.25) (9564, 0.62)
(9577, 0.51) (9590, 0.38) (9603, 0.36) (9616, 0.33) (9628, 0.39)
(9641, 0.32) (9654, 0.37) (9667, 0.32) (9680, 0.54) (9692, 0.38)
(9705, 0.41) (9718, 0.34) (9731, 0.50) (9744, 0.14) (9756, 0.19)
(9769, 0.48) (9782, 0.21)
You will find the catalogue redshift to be 0.031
